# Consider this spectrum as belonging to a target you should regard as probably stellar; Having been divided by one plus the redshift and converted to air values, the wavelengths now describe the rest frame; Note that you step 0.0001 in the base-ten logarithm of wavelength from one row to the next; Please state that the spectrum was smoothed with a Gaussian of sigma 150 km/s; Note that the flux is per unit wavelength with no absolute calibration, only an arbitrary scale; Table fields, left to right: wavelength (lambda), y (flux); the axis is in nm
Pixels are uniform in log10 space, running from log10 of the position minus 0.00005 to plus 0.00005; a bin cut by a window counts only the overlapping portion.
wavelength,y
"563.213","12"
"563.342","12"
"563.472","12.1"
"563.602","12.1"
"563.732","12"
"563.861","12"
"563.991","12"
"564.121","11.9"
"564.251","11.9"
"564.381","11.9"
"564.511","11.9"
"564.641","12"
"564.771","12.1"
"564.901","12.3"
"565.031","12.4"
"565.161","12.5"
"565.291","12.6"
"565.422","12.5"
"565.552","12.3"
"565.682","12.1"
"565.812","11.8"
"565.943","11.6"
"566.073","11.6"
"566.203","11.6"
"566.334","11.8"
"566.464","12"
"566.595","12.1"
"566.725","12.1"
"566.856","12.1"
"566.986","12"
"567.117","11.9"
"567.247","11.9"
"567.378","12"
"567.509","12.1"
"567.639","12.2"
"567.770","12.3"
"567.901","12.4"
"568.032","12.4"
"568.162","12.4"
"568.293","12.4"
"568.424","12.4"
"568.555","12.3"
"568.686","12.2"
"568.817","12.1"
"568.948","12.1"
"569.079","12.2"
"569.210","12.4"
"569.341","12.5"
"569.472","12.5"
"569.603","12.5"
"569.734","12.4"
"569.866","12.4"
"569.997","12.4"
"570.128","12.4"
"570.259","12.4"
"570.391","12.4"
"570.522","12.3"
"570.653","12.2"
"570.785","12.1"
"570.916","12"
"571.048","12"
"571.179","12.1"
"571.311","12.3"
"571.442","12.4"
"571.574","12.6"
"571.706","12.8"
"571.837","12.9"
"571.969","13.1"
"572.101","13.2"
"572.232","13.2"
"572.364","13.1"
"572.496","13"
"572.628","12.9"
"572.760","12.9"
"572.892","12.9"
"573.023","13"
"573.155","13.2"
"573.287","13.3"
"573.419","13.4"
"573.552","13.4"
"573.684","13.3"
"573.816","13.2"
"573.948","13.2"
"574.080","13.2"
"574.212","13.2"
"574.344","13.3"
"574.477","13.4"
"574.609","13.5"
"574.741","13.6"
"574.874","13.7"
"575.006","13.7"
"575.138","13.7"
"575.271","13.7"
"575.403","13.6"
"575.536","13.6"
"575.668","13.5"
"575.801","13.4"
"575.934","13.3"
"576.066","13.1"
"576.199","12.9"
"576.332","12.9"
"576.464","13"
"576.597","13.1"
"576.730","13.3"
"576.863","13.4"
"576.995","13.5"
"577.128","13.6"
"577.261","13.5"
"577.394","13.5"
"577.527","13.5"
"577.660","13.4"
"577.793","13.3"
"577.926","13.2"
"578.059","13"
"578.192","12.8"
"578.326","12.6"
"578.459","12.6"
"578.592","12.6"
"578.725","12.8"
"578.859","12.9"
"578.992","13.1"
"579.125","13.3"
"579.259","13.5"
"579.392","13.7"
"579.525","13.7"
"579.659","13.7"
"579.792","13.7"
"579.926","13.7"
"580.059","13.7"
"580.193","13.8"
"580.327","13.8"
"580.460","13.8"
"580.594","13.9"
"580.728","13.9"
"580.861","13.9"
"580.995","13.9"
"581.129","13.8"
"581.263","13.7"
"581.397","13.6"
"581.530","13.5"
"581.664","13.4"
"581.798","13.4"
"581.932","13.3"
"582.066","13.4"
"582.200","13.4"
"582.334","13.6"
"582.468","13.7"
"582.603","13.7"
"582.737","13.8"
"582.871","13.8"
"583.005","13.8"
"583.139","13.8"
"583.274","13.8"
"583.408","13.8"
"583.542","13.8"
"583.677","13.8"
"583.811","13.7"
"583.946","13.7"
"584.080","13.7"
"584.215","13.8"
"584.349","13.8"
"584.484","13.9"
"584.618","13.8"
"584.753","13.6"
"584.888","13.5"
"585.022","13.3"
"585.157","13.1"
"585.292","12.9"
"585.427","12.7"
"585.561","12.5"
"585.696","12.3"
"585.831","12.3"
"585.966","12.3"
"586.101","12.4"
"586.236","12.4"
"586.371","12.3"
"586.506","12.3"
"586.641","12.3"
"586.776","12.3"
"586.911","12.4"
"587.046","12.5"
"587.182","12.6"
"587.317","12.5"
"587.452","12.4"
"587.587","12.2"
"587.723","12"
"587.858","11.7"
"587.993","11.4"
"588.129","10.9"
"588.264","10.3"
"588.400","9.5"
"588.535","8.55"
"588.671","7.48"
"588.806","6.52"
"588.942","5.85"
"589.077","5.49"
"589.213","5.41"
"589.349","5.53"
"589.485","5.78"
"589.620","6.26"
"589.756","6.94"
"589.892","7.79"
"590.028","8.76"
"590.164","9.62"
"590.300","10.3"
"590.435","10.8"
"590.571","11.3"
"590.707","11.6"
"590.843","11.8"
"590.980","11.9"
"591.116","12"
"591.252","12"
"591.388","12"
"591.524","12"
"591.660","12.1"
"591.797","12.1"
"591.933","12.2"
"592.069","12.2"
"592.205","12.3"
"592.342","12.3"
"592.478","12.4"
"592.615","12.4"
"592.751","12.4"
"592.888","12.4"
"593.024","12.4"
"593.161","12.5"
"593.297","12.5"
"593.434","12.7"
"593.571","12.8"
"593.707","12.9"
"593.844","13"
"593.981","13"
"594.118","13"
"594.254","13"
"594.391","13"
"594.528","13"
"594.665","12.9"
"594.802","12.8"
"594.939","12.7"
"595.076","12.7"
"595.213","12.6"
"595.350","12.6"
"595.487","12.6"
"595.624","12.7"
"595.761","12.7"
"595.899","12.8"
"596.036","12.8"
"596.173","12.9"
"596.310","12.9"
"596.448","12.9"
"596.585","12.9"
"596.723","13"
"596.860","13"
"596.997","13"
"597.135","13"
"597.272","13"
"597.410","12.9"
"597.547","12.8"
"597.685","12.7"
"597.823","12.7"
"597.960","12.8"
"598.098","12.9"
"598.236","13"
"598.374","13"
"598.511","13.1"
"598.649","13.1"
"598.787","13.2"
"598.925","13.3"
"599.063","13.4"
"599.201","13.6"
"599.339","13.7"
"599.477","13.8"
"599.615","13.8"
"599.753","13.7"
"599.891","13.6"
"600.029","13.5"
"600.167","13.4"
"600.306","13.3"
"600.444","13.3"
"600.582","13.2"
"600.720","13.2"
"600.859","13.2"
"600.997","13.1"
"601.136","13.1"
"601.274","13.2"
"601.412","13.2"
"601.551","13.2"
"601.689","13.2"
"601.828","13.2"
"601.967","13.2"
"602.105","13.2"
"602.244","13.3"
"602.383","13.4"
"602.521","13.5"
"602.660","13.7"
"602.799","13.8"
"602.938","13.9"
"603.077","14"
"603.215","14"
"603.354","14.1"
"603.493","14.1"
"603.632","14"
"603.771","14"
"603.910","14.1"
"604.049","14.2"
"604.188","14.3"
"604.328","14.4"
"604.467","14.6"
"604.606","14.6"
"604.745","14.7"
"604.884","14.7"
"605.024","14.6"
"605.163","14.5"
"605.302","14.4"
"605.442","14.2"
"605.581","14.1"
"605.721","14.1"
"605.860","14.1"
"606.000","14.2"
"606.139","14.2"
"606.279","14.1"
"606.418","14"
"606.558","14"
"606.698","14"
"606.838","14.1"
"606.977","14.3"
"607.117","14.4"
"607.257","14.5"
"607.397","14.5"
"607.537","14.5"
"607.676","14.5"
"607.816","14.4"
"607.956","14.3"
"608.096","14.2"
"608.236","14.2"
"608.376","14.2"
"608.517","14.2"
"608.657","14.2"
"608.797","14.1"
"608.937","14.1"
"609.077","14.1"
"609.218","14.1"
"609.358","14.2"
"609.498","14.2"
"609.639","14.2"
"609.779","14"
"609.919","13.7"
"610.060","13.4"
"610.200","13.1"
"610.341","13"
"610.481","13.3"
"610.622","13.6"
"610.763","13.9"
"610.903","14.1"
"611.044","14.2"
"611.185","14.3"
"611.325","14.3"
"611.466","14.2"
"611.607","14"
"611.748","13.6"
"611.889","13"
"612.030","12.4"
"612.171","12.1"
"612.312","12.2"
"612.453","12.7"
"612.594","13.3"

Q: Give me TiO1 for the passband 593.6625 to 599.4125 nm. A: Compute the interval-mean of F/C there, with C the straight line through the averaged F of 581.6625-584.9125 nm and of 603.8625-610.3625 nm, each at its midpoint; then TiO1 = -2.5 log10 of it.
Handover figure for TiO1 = 0.083 mag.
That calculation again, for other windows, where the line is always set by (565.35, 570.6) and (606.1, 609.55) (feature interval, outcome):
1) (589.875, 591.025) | 0.26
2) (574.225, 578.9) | -0.05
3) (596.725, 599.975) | 0.05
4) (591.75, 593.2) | 0.09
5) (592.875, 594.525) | 0.06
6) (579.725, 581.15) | -0.08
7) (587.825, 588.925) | 0.38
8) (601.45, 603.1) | 0.04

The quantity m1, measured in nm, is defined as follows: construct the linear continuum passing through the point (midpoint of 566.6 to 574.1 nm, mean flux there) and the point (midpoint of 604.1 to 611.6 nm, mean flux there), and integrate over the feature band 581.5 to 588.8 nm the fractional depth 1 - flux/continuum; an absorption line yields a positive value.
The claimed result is 0.28 nm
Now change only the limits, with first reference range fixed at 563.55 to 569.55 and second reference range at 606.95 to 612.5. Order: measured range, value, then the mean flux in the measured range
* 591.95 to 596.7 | 0.197 nm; 12.7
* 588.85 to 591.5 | 0.820 nm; 9.04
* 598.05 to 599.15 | 0.023 nm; 13.1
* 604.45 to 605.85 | -0.077 nm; 14.4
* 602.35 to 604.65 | -0.073 nm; 14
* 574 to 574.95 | -0.074 nm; 13.4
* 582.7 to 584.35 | -0.124 nm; 13.8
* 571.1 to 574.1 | -0.146 nm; 13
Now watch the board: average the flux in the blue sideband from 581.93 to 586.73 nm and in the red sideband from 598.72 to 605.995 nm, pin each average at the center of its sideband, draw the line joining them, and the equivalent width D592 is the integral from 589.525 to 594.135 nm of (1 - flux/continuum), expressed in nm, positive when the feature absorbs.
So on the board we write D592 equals 0.68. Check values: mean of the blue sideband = 13.3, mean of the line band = 11.5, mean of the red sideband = 13.8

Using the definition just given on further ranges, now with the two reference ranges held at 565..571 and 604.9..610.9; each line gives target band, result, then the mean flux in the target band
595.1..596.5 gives 0.080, 12.7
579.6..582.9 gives -0.217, 13.7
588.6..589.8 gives 0.643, 6.13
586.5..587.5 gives 0.052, 12.4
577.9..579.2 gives -0.019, 12.9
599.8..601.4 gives 0.054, 13.3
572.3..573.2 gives -0.041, 13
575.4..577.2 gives -0.099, 13.3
